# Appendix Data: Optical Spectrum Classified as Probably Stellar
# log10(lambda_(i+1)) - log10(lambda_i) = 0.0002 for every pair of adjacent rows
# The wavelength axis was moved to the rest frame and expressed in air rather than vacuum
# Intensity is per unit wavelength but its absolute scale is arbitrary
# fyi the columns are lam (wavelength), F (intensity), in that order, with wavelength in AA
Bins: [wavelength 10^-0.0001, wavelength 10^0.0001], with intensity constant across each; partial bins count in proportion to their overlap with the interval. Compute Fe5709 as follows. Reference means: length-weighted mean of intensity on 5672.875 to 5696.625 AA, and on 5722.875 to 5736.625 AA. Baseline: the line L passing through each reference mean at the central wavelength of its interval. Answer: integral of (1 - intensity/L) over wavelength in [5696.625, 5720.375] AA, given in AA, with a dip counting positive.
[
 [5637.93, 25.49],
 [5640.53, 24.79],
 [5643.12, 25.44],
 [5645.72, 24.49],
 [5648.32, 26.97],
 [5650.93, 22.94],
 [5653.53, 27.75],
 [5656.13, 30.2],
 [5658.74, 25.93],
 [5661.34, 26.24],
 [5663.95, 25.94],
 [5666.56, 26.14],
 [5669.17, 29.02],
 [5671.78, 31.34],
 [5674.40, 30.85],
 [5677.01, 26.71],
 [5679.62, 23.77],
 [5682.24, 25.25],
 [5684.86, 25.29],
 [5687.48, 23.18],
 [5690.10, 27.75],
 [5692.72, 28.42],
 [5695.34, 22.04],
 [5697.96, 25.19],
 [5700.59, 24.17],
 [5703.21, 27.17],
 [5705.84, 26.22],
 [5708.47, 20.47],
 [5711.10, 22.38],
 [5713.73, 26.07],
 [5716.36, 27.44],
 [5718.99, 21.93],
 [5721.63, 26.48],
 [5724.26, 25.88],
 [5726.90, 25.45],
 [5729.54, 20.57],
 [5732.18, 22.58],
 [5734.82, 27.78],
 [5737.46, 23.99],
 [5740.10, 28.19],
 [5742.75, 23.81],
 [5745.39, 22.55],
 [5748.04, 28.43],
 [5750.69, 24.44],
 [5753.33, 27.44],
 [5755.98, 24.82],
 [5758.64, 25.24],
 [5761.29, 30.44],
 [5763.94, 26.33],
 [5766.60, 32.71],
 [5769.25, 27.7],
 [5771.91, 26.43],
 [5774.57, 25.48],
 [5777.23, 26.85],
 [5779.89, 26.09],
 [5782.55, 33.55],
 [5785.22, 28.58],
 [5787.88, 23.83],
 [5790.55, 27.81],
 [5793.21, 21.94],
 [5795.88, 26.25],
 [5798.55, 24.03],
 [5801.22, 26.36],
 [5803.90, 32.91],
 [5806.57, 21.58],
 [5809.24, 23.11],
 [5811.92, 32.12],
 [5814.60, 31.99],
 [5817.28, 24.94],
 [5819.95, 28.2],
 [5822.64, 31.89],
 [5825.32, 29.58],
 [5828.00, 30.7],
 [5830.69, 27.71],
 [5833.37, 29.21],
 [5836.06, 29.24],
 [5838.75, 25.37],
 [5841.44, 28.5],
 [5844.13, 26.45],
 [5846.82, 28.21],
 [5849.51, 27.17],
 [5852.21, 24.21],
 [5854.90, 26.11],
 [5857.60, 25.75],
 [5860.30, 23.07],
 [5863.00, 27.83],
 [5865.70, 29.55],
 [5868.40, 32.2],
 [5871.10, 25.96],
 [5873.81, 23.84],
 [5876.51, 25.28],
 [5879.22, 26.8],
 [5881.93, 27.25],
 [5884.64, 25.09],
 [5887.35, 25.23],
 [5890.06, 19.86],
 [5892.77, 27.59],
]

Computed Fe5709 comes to 0.6 AA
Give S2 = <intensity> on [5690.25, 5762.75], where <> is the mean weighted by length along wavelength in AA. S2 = 25.2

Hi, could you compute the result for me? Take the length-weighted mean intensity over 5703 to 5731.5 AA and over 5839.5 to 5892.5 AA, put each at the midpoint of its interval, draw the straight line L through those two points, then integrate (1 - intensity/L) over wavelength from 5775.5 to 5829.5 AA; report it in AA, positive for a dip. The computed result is -4.53 AA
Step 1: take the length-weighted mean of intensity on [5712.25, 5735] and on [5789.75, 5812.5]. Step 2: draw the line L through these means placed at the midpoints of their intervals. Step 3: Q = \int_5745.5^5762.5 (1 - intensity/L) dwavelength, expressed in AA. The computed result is -0.8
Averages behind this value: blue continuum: 24.7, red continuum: 26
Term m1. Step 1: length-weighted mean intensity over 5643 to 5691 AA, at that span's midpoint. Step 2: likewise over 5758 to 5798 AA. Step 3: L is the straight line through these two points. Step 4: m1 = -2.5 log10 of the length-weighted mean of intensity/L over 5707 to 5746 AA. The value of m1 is 0.108 mag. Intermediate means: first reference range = 26.6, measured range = 24.4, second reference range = 27.3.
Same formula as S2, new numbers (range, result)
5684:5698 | 25.3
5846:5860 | 26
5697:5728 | 24.9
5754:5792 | 27.5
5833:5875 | 27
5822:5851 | 28.4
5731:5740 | 25.3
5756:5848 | 27.6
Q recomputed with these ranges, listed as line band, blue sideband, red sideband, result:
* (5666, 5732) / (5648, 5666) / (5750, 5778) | 3.1 AA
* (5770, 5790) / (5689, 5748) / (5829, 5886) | -1.2 AA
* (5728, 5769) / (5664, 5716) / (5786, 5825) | 0.7 AA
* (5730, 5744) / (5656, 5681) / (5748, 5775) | 1.2 AA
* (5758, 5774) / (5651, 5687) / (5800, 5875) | -0.4 AA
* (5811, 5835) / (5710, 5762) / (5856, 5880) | -3.1 AA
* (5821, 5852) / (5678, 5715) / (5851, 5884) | -2.6 AA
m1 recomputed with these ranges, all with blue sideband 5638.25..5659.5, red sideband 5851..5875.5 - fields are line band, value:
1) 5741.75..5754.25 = 0.039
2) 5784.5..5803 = 0.031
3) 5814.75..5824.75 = -0.097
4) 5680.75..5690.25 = 0.047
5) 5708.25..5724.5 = 0.070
